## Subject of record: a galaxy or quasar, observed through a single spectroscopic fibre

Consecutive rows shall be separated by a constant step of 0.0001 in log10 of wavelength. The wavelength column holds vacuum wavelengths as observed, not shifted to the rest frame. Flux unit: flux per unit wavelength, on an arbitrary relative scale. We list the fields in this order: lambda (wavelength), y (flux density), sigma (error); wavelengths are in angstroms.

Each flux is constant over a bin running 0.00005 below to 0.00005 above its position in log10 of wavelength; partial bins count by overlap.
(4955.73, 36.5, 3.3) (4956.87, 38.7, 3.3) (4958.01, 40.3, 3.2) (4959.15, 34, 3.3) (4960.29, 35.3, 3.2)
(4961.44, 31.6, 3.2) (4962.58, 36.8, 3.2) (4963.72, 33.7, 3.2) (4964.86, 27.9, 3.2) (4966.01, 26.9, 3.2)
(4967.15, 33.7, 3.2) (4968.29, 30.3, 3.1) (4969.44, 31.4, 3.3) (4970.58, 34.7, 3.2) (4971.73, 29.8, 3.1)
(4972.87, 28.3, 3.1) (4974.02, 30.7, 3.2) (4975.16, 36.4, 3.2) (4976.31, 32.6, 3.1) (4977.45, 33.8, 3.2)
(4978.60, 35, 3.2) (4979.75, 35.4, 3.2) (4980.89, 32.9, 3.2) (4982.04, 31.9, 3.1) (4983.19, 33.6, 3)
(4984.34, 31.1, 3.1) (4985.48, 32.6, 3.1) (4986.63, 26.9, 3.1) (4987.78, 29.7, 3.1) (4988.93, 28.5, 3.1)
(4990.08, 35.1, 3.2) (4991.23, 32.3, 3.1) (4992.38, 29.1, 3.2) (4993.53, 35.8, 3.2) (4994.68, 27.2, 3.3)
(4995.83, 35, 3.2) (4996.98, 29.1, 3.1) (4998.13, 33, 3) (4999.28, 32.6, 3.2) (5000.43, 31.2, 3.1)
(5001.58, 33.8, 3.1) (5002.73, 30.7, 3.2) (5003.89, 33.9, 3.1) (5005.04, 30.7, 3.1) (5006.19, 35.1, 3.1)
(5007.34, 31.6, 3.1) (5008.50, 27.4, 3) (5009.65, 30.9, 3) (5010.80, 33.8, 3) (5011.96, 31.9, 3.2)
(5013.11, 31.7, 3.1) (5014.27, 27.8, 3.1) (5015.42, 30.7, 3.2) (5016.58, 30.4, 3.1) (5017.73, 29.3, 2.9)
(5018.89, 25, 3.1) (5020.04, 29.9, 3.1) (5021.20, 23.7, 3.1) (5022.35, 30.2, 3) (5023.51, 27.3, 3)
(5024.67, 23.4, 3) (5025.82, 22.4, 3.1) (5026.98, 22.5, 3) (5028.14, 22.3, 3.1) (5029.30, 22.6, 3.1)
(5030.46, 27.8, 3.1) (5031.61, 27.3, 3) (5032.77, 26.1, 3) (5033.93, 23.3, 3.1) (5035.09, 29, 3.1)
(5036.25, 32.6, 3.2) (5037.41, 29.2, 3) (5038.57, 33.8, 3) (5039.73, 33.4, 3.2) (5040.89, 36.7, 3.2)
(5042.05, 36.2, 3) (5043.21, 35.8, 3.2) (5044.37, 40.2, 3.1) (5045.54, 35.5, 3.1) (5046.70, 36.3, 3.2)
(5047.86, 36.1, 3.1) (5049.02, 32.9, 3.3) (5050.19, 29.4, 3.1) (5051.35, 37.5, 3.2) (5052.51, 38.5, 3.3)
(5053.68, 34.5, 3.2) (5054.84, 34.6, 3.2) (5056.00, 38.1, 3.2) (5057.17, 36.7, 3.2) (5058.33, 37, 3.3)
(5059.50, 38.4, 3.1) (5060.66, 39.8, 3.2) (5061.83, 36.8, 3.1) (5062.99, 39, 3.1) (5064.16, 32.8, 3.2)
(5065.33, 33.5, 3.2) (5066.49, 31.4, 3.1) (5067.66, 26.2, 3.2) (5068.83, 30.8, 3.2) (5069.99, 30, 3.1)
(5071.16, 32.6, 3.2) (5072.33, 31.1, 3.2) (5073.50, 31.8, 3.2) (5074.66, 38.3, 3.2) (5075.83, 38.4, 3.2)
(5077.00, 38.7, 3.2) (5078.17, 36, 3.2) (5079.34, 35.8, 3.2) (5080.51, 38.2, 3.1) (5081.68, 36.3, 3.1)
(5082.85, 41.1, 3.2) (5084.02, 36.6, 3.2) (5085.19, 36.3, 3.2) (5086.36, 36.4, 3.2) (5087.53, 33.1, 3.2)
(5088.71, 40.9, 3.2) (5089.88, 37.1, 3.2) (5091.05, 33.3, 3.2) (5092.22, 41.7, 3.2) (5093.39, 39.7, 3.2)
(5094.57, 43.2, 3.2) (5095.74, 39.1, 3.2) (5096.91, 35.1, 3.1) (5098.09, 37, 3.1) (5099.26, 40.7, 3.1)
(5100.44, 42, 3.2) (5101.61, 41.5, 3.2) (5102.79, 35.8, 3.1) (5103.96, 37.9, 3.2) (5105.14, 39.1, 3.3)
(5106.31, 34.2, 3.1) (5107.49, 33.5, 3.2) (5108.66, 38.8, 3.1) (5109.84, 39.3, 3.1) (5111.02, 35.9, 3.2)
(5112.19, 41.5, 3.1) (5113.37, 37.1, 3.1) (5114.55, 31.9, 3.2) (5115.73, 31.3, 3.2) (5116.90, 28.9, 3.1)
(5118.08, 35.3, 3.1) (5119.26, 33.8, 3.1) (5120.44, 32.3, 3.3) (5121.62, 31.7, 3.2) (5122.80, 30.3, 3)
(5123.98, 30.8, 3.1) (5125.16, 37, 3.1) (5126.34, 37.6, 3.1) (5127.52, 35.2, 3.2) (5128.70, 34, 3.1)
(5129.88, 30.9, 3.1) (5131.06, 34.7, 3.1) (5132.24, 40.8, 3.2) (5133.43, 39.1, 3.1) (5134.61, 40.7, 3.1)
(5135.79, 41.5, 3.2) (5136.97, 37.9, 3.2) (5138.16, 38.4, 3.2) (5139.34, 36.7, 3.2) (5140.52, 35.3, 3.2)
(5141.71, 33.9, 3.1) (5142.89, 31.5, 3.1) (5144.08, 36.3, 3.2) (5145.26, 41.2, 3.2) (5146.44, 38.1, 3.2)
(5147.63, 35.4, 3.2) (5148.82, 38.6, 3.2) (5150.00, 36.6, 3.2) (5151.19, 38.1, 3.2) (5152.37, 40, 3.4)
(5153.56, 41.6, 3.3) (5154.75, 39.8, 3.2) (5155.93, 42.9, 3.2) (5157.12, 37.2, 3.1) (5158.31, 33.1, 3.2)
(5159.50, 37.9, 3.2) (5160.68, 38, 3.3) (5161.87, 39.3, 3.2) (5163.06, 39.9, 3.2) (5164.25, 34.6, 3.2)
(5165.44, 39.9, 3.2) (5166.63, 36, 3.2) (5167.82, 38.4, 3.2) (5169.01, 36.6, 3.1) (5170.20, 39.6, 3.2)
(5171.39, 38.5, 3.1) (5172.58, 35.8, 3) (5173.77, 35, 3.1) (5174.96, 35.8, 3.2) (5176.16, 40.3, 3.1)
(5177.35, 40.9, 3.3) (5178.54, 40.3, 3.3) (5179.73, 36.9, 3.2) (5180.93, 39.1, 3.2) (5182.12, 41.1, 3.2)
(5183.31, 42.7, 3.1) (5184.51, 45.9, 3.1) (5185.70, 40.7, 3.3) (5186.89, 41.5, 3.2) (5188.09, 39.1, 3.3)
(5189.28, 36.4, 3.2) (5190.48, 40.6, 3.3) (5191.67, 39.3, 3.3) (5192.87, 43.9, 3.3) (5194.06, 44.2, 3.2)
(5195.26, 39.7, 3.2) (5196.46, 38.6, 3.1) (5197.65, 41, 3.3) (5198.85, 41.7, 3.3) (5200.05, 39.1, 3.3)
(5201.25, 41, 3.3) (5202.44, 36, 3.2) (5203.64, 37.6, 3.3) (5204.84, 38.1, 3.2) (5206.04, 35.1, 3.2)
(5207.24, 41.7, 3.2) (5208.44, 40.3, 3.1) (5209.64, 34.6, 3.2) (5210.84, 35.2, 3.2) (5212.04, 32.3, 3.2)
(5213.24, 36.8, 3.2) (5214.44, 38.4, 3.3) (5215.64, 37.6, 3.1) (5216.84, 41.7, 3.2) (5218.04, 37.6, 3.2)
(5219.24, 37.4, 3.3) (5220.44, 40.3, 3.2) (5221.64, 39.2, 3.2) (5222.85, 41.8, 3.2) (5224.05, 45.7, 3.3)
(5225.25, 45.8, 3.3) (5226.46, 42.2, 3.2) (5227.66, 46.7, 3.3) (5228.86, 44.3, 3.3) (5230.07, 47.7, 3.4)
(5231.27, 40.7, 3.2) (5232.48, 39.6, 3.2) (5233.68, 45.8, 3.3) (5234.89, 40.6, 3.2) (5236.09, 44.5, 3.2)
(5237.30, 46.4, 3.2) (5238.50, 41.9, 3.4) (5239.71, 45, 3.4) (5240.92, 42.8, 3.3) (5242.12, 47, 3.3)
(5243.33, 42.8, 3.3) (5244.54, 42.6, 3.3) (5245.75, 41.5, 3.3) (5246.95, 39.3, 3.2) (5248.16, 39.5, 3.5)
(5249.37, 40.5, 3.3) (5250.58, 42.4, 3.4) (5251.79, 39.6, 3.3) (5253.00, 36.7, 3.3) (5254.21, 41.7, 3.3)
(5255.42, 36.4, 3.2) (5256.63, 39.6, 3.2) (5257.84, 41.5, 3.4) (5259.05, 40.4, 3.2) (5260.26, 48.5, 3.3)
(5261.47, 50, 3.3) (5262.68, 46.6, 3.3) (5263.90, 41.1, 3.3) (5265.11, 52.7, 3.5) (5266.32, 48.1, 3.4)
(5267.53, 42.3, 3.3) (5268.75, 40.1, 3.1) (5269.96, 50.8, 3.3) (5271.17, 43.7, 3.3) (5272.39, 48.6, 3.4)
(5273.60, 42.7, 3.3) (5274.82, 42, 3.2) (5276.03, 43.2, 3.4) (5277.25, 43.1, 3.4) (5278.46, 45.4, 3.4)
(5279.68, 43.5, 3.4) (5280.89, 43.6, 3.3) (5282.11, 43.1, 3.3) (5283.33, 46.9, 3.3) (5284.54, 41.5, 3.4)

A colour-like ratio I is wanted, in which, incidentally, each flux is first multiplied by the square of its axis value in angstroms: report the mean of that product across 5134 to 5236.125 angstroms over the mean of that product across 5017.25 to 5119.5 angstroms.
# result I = 1.2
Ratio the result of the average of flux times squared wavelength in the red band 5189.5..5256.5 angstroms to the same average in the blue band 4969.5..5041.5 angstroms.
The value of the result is 1.46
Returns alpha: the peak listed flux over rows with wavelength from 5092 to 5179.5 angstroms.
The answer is 43.2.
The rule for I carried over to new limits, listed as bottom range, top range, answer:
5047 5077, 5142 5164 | 1.13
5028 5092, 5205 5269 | 1.31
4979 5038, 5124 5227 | 1.38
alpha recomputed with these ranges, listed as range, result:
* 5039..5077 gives 40.2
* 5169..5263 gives 50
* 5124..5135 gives 40.8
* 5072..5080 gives 38.7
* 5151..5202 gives 45.9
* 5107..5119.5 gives 41.5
